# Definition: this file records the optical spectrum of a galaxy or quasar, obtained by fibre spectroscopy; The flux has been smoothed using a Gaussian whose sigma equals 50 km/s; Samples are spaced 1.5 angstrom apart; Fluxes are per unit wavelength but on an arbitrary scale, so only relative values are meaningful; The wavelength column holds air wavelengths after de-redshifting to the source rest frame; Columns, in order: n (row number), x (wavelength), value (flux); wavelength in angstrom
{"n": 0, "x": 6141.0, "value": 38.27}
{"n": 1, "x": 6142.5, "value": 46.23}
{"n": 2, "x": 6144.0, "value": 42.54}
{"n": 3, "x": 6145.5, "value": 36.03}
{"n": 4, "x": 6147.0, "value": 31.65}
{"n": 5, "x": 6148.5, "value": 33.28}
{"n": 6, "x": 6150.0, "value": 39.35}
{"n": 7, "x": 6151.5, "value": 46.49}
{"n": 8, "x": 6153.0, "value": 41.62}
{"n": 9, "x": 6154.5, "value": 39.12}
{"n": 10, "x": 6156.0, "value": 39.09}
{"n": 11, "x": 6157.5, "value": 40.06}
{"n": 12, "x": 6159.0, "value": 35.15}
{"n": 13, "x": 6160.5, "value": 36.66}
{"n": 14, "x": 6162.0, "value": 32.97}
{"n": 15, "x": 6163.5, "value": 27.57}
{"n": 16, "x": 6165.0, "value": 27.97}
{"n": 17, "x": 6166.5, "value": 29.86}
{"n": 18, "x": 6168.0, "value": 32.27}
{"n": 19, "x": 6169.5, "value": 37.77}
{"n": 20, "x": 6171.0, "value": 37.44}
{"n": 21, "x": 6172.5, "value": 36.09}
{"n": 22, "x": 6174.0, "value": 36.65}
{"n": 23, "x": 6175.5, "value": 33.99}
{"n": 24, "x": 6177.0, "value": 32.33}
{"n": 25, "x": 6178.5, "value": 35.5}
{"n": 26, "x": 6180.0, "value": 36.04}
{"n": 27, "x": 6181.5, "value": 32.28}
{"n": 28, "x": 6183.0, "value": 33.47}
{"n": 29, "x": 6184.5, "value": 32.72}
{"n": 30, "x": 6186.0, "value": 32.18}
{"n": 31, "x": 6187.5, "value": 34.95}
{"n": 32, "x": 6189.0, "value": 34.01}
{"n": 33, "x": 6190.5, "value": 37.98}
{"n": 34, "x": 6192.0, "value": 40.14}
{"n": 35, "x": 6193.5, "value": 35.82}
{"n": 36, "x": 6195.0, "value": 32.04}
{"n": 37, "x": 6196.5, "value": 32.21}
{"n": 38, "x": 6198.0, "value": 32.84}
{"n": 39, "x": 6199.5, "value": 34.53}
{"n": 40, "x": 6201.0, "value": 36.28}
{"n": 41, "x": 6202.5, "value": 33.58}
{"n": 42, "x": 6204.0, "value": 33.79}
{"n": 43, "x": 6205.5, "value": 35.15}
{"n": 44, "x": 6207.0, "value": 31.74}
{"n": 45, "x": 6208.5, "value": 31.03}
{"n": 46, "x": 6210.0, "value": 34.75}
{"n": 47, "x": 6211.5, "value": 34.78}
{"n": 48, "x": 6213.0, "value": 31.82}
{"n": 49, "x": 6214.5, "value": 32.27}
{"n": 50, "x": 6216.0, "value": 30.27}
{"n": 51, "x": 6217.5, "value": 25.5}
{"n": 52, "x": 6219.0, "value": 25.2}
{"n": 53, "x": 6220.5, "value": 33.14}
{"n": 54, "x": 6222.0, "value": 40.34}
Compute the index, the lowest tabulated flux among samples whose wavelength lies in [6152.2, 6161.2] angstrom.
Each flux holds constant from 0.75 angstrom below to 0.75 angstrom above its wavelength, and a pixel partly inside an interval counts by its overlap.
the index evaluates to 35.15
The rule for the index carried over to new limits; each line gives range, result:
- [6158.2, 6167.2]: 27.57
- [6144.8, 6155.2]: 31.65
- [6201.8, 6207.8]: 31.74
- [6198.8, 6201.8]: 34.53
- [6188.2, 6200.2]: 32.04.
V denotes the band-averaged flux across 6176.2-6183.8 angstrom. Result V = 33.9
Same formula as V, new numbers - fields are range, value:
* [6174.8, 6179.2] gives 33.9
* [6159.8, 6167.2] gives 31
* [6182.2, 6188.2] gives 33.3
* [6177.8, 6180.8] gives 35.7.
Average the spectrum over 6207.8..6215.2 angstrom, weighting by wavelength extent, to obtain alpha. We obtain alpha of 32.9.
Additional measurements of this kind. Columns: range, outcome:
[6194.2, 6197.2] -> 32.2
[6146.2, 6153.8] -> 38.5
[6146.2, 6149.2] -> 32.5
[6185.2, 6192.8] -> 35.8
